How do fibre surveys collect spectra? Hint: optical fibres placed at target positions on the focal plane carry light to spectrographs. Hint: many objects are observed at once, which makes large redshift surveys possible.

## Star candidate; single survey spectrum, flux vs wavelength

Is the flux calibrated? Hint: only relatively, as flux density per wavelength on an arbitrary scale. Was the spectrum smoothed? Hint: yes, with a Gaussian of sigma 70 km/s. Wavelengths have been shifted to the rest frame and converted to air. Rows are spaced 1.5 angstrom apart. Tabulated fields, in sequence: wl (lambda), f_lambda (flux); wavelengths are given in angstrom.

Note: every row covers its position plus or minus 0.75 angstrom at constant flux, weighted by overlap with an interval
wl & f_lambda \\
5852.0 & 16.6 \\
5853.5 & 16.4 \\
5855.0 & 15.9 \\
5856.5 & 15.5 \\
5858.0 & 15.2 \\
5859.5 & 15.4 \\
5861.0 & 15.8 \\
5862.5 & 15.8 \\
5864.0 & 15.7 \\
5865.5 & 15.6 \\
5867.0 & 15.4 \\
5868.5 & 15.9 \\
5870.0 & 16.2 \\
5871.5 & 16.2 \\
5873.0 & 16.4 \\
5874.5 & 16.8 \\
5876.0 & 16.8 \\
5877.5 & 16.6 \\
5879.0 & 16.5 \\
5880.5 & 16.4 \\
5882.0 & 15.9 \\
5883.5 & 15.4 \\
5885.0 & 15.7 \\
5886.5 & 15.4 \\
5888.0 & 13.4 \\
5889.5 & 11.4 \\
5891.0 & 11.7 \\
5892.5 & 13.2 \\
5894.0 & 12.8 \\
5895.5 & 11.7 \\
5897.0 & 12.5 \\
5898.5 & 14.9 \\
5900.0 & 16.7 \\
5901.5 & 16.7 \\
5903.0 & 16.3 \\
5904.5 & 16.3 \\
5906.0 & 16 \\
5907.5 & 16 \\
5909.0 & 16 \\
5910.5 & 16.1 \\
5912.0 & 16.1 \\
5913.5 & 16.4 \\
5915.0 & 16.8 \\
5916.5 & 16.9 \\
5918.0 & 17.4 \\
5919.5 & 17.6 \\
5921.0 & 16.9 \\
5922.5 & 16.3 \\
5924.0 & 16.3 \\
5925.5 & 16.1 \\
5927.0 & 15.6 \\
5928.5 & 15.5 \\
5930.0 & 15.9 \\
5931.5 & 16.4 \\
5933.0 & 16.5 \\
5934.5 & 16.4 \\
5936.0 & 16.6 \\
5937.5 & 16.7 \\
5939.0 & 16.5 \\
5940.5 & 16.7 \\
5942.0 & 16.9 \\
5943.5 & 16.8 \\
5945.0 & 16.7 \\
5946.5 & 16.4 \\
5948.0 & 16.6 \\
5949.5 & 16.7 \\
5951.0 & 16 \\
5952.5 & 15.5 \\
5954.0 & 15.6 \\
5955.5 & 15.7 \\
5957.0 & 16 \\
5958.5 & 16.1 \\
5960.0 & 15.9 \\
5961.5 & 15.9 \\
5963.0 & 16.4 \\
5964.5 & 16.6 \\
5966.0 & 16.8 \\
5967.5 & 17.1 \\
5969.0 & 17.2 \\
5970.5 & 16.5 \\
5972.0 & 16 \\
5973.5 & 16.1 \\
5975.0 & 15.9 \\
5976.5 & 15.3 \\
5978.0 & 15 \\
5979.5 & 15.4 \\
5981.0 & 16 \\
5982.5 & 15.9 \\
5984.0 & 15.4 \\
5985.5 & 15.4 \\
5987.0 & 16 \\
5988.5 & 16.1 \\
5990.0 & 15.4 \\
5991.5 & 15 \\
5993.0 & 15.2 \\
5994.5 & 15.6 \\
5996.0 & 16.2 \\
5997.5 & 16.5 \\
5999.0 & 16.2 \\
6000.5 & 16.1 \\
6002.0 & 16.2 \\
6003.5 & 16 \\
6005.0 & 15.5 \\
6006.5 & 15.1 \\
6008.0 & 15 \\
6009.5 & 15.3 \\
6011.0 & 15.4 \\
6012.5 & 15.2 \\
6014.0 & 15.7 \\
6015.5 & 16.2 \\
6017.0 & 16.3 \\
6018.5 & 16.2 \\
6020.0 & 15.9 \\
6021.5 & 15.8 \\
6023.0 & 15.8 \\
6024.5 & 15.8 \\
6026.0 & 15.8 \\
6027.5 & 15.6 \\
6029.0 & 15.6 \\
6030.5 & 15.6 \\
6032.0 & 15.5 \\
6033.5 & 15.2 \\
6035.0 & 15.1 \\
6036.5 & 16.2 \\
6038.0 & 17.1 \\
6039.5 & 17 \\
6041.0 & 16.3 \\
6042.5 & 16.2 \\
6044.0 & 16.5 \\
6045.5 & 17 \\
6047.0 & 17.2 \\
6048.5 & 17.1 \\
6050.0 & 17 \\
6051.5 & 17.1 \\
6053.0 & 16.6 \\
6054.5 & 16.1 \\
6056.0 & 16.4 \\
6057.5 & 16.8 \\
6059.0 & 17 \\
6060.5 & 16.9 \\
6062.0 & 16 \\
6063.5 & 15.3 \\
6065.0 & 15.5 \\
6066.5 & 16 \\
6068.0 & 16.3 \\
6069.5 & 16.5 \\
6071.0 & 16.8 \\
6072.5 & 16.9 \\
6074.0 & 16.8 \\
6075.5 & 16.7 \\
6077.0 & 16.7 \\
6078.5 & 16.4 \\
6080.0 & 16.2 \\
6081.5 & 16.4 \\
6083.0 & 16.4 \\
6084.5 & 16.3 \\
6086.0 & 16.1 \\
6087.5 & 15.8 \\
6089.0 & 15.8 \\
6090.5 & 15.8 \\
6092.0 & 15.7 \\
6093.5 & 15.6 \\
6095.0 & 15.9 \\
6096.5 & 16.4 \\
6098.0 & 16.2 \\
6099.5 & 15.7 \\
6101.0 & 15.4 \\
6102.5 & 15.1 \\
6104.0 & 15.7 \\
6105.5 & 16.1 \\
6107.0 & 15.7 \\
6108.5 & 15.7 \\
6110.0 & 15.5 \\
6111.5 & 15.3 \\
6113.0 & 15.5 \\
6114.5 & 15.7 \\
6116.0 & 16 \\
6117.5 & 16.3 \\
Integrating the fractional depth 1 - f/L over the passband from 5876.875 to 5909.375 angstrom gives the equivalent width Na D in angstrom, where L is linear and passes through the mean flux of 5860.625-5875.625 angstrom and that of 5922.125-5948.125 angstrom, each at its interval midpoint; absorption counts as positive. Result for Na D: 2.6 angstrom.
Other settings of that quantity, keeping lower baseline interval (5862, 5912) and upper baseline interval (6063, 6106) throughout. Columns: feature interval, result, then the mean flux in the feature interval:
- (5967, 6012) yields -0.2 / 15.8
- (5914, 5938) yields -1.6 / 16.5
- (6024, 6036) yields 0.3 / 15.5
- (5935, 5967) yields -1.6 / 16.3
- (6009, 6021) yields 0.0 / 15.8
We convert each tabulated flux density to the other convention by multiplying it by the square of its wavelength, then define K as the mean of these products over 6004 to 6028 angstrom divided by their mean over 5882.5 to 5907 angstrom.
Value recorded 1.13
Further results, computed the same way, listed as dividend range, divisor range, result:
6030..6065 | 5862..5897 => 1.15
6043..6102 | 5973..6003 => 1.07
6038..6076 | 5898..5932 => 1.06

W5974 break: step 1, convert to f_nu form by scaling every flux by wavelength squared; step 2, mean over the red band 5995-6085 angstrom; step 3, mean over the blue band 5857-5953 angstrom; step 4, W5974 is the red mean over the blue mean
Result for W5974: 1.1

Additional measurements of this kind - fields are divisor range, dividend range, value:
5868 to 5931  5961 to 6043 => 1.05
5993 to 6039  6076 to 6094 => 1.04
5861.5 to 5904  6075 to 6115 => 1.13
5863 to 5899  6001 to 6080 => 1.14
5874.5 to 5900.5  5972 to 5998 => 1.11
